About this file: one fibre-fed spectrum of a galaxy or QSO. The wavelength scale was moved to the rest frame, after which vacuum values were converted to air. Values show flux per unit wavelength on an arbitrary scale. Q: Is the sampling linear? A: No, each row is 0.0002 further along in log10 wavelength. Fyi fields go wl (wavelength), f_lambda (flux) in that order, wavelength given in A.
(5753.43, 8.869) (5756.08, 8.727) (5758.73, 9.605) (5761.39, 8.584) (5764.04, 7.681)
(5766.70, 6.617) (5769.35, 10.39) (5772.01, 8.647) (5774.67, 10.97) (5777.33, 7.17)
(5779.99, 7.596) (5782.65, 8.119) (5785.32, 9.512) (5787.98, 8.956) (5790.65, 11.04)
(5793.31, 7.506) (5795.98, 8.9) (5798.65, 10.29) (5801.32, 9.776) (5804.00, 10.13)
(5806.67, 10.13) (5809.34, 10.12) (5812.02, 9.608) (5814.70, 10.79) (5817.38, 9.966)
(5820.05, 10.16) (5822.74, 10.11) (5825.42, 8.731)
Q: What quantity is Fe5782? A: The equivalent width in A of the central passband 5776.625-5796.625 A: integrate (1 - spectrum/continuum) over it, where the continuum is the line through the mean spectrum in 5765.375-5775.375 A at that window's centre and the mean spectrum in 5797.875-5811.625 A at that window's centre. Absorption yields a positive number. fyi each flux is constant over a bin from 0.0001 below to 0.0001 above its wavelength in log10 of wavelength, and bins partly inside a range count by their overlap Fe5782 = 1.9 A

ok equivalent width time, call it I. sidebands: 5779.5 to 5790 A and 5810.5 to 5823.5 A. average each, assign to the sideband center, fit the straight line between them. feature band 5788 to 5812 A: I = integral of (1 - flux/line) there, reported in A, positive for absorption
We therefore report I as -0.7 A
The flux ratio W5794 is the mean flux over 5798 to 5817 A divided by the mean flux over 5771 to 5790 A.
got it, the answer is 1.15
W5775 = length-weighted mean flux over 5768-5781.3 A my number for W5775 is 8.95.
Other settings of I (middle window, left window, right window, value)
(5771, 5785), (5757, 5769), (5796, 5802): 0.6 A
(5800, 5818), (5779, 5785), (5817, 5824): -1.1 A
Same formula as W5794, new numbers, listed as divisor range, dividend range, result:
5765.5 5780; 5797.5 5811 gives 1.16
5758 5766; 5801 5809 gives 1.20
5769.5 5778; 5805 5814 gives 1.08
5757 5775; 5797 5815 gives 1.14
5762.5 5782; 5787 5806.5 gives 1.13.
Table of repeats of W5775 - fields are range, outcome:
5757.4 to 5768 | 8.12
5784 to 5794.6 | 9.27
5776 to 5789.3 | 8.27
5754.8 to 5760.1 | 9.16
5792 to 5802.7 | 9.12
